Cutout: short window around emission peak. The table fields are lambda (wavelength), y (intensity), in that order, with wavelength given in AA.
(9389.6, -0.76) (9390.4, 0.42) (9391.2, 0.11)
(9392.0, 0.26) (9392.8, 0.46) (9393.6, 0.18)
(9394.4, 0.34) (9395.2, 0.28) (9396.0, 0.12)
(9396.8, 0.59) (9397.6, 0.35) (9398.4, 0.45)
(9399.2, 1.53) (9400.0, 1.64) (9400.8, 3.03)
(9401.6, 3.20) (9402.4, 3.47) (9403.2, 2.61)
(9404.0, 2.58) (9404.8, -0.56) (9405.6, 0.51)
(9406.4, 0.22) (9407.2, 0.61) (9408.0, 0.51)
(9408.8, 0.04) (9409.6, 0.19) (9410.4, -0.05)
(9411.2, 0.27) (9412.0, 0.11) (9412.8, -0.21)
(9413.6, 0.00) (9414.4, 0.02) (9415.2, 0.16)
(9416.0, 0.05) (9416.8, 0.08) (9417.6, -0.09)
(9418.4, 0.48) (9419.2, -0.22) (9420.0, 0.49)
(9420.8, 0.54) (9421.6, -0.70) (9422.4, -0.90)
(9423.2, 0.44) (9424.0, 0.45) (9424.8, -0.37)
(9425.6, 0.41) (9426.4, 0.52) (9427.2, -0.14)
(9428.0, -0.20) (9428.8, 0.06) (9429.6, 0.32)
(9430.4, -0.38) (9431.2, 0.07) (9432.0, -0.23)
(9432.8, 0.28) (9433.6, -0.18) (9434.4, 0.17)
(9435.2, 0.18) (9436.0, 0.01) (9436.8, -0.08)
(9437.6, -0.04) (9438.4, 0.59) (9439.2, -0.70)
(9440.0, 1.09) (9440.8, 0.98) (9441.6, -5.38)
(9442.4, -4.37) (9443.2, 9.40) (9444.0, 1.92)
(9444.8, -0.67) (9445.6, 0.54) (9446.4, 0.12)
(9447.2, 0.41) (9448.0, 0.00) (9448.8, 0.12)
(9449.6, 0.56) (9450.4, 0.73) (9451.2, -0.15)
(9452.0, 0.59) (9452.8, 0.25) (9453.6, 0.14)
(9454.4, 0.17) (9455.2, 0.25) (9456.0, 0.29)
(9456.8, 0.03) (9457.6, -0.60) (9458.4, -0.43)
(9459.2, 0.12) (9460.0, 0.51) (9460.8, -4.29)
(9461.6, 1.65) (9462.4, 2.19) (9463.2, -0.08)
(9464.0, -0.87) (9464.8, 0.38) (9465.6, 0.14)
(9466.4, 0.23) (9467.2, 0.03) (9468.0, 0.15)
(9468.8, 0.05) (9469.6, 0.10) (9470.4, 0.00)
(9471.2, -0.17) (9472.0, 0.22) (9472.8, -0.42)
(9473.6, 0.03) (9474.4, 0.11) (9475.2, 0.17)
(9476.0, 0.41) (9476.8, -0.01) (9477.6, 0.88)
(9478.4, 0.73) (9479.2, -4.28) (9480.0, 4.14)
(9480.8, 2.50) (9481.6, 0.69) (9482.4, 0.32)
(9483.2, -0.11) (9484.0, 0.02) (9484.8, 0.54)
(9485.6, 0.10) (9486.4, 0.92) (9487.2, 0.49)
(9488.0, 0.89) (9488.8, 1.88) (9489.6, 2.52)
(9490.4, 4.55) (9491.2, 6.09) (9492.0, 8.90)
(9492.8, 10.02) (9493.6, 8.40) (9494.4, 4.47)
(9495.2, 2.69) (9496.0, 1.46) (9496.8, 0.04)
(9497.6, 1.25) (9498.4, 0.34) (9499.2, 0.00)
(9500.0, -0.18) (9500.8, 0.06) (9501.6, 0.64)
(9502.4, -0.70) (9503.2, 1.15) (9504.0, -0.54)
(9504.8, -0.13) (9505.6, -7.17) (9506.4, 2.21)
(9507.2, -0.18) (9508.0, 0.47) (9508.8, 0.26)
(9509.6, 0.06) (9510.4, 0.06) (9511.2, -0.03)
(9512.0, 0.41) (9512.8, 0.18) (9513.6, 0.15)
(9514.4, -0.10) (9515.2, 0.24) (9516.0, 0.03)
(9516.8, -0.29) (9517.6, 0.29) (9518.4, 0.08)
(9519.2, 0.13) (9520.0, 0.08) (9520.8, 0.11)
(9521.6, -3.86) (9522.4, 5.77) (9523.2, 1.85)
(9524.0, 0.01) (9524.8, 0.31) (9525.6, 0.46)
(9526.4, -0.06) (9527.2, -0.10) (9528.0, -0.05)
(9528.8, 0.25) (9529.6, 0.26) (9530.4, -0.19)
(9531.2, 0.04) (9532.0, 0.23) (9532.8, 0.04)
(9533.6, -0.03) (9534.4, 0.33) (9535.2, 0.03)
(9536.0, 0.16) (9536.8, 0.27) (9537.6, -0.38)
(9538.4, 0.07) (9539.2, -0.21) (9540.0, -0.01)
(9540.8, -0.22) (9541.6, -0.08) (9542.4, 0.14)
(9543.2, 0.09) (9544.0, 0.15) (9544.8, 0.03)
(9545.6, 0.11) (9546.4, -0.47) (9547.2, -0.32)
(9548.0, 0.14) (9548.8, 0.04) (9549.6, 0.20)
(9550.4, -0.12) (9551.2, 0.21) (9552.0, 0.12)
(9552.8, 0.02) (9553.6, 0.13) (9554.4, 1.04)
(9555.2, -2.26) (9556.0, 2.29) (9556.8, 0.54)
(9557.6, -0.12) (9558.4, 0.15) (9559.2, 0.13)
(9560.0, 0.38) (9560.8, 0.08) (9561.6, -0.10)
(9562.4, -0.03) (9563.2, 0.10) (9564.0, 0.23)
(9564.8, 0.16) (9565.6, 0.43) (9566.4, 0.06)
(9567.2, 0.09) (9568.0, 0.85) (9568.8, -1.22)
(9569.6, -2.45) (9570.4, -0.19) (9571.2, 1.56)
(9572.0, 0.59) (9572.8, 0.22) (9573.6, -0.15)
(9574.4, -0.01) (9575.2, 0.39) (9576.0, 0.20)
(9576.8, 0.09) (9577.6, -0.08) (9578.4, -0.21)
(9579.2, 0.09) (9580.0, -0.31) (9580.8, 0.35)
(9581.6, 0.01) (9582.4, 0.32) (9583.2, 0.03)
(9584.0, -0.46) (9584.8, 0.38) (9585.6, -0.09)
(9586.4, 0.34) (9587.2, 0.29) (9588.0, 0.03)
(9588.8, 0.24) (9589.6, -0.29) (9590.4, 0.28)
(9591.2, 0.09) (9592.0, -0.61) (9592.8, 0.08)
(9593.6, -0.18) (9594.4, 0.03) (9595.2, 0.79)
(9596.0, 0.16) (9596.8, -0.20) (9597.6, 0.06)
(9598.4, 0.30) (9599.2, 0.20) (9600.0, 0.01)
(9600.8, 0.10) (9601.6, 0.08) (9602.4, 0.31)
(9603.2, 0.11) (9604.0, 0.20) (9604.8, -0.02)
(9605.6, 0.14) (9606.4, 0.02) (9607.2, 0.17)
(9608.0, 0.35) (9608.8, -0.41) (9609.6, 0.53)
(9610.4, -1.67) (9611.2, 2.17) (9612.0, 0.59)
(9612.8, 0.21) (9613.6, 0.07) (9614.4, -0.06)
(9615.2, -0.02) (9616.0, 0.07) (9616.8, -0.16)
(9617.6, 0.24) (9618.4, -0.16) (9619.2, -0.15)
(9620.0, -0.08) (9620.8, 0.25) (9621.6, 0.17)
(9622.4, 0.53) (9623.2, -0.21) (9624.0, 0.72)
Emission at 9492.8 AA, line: [O III] 5007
